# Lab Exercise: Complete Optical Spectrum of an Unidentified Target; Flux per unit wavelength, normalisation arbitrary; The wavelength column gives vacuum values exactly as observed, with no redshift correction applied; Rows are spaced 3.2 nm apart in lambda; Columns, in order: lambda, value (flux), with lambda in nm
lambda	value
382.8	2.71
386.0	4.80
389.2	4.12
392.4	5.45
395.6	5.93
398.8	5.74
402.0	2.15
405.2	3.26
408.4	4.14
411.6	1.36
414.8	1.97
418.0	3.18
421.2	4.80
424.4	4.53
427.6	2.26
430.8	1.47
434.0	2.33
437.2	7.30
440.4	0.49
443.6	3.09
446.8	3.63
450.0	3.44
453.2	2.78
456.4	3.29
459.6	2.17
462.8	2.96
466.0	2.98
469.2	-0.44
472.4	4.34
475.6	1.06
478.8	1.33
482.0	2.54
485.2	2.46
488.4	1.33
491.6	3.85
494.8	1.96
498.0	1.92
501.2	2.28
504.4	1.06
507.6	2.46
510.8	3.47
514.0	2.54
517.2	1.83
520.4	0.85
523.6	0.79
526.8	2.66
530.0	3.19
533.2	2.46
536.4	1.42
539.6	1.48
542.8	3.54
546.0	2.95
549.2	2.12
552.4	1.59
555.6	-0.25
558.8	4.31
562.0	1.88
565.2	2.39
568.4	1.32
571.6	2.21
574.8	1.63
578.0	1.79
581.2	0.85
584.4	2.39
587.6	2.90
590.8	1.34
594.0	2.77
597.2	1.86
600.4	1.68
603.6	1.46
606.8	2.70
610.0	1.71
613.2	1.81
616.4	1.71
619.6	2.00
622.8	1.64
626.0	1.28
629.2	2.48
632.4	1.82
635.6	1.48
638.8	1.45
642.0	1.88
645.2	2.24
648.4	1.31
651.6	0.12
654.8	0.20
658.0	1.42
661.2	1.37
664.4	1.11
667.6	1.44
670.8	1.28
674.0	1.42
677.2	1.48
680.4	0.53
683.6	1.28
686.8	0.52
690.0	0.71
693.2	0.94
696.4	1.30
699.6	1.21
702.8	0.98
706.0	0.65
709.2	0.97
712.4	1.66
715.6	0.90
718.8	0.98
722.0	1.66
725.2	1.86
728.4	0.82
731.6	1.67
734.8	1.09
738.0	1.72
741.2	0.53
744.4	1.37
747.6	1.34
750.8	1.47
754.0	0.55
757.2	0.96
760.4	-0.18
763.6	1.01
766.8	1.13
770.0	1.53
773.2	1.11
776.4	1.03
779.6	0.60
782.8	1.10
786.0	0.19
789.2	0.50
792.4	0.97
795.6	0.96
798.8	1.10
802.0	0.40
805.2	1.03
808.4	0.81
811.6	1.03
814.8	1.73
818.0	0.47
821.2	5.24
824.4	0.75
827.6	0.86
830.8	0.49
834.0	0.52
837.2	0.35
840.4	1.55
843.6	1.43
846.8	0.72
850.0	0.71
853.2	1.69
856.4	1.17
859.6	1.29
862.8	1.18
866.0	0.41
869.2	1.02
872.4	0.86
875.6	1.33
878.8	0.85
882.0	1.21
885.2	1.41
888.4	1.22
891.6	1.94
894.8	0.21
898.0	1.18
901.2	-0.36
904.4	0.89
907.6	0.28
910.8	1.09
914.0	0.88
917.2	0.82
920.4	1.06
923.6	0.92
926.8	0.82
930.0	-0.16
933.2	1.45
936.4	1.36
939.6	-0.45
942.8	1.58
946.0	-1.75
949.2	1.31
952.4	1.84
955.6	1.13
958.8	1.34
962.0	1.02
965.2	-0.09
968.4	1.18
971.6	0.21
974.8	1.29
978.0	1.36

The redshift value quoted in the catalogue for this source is 1.20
